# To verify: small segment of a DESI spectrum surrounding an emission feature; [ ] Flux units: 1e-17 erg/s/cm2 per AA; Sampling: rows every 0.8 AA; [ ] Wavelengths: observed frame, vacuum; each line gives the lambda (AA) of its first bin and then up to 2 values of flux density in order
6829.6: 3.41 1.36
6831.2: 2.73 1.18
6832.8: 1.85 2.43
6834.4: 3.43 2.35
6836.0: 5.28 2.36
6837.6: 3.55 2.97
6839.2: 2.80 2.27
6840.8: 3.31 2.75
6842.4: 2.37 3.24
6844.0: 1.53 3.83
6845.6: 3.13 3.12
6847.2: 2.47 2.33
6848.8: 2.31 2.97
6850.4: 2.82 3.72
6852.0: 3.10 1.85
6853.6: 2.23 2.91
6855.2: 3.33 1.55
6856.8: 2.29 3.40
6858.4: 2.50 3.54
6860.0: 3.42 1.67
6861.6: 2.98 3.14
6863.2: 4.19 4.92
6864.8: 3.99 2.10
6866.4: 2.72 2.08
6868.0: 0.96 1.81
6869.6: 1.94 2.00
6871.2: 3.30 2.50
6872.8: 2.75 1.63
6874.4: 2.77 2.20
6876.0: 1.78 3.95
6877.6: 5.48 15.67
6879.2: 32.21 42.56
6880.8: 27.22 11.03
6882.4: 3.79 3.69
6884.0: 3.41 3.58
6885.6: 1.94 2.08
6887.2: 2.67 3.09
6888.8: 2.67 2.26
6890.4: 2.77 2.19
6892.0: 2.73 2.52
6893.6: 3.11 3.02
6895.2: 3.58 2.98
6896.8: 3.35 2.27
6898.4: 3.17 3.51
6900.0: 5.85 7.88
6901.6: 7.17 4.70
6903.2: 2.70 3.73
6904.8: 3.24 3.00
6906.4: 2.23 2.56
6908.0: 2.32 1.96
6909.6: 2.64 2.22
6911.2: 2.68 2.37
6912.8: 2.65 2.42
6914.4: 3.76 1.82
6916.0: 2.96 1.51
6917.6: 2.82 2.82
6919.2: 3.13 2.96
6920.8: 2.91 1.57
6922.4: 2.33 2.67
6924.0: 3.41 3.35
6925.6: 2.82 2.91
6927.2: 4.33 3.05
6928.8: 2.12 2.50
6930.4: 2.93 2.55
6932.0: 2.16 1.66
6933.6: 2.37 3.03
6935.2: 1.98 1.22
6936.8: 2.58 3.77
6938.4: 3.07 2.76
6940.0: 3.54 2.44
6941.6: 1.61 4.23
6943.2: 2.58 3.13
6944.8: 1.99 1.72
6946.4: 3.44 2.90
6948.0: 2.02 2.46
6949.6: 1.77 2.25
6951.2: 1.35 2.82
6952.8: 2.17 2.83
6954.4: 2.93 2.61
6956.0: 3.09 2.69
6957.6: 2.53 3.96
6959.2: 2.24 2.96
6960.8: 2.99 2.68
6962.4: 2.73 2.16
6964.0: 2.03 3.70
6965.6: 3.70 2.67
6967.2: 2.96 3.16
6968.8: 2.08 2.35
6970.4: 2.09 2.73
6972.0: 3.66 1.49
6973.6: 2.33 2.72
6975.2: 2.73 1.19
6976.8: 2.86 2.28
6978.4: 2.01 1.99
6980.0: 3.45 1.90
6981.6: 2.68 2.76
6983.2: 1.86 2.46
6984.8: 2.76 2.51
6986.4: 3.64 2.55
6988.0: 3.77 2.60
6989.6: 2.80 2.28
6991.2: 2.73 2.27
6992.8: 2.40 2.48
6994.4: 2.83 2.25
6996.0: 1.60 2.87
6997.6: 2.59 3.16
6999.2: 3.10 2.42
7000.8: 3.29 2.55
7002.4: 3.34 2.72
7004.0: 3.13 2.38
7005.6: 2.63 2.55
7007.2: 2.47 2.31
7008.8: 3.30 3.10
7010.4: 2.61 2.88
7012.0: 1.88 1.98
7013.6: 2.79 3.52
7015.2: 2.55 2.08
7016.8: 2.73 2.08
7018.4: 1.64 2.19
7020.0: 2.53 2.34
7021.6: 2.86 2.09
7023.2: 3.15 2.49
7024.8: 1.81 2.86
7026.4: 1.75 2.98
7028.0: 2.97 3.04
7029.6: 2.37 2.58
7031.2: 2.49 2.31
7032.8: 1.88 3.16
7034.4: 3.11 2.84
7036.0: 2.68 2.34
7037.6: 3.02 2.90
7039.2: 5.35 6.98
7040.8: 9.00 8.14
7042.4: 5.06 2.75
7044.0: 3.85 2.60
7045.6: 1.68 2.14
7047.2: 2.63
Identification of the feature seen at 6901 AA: [N II]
